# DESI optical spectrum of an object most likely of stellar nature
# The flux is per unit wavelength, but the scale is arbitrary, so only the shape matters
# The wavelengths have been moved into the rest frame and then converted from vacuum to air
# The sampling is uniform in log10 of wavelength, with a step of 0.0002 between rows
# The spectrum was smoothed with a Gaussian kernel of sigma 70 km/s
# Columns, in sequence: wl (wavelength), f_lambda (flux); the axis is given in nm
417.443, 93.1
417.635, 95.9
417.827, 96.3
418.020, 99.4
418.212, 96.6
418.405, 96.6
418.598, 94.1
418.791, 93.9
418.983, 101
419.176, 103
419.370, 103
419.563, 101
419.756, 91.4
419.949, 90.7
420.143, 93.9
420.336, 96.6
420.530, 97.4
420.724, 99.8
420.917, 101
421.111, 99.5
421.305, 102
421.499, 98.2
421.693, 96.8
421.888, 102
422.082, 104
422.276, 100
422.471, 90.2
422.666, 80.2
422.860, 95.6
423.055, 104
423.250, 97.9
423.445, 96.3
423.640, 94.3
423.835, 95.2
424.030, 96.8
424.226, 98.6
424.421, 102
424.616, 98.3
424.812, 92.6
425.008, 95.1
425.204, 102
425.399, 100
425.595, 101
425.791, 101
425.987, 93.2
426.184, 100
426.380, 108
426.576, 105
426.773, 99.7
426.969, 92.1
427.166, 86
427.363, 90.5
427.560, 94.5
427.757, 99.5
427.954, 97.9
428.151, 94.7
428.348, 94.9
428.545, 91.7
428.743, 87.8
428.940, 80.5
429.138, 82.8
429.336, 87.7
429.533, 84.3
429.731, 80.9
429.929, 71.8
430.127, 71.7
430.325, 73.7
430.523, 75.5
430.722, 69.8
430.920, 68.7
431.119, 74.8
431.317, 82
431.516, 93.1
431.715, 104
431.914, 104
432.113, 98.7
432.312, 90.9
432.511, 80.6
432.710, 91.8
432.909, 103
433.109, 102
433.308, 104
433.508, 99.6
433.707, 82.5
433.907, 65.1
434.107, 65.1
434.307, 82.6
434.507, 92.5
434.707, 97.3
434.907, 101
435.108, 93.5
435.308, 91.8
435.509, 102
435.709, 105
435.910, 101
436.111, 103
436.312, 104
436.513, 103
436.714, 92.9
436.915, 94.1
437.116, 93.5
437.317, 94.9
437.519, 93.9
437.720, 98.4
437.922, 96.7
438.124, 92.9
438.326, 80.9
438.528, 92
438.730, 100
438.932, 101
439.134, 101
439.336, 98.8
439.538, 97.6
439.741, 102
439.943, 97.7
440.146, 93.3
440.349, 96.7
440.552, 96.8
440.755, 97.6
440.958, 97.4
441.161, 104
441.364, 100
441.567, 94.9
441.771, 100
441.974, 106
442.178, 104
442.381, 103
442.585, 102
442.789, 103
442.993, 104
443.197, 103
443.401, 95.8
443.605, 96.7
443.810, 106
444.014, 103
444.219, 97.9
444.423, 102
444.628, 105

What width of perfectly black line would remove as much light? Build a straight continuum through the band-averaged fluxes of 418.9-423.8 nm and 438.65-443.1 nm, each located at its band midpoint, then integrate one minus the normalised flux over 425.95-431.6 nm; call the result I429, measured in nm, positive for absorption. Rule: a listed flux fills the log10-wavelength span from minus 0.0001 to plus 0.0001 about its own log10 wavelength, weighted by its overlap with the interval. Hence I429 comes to 0.65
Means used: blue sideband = 97.5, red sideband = 100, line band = 87.2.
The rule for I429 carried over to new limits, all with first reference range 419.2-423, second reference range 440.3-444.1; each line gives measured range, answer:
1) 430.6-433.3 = 0.25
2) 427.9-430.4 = 0.36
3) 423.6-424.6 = 0.00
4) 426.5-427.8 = 0.04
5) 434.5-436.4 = 0.00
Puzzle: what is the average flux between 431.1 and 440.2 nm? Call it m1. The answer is 94.5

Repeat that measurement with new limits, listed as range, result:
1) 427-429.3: 90.9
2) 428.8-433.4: 85.9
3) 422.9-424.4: 97.7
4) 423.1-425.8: 98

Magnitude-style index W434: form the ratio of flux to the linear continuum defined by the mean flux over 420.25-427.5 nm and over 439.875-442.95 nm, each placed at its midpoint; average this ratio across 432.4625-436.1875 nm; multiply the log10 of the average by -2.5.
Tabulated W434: 0.07 mag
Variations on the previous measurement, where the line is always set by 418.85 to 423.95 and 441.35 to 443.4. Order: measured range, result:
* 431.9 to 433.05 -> 0.06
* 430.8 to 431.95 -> 0.15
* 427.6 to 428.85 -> 0.05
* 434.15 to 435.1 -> 0.10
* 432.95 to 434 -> 0.10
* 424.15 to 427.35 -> 0.00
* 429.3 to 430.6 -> 0.27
